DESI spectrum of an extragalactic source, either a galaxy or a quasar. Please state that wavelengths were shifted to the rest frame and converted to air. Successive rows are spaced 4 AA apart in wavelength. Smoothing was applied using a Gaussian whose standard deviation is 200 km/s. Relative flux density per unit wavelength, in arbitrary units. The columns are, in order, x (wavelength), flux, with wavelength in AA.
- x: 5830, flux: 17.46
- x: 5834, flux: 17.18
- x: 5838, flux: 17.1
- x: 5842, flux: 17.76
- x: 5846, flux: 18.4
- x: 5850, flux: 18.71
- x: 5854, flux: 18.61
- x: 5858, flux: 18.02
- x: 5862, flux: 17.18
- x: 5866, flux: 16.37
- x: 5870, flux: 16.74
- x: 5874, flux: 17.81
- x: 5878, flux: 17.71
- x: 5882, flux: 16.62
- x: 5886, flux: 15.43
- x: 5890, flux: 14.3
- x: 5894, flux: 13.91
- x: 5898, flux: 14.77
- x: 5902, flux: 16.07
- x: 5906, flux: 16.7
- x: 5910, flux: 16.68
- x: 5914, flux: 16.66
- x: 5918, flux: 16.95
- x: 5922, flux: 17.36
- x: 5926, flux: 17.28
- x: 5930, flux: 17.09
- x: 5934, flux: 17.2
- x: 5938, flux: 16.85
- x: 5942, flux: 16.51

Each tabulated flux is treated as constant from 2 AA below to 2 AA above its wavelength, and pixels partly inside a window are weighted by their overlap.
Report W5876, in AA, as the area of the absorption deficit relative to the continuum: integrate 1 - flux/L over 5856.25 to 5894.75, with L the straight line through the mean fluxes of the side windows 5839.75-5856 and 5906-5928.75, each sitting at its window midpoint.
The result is 2.9 AA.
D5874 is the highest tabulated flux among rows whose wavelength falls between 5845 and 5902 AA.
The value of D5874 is 18.71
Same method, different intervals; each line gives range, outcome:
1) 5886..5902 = 16.07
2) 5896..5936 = 17.36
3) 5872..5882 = 17.81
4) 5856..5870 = 18.02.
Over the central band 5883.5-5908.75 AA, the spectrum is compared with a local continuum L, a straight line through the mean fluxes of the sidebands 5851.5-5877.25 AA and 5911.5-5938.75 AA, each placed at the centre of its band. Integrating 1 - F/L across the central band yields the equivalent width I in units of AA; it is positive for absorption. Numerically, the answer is 2.92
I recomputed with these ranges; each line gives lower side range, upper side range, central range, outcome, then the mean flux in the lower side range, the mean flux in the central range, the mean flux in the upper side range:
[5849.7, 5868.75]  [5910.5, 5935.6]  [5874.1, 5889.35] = 0.8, 17.7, 16.5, 17.1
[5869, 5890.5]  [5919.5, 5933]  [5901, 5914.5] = 0.3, 16.6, 16.5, 17.2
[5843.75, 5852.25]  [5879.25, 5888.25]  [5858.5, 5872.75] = 0.3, 18.5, 17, 16.1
